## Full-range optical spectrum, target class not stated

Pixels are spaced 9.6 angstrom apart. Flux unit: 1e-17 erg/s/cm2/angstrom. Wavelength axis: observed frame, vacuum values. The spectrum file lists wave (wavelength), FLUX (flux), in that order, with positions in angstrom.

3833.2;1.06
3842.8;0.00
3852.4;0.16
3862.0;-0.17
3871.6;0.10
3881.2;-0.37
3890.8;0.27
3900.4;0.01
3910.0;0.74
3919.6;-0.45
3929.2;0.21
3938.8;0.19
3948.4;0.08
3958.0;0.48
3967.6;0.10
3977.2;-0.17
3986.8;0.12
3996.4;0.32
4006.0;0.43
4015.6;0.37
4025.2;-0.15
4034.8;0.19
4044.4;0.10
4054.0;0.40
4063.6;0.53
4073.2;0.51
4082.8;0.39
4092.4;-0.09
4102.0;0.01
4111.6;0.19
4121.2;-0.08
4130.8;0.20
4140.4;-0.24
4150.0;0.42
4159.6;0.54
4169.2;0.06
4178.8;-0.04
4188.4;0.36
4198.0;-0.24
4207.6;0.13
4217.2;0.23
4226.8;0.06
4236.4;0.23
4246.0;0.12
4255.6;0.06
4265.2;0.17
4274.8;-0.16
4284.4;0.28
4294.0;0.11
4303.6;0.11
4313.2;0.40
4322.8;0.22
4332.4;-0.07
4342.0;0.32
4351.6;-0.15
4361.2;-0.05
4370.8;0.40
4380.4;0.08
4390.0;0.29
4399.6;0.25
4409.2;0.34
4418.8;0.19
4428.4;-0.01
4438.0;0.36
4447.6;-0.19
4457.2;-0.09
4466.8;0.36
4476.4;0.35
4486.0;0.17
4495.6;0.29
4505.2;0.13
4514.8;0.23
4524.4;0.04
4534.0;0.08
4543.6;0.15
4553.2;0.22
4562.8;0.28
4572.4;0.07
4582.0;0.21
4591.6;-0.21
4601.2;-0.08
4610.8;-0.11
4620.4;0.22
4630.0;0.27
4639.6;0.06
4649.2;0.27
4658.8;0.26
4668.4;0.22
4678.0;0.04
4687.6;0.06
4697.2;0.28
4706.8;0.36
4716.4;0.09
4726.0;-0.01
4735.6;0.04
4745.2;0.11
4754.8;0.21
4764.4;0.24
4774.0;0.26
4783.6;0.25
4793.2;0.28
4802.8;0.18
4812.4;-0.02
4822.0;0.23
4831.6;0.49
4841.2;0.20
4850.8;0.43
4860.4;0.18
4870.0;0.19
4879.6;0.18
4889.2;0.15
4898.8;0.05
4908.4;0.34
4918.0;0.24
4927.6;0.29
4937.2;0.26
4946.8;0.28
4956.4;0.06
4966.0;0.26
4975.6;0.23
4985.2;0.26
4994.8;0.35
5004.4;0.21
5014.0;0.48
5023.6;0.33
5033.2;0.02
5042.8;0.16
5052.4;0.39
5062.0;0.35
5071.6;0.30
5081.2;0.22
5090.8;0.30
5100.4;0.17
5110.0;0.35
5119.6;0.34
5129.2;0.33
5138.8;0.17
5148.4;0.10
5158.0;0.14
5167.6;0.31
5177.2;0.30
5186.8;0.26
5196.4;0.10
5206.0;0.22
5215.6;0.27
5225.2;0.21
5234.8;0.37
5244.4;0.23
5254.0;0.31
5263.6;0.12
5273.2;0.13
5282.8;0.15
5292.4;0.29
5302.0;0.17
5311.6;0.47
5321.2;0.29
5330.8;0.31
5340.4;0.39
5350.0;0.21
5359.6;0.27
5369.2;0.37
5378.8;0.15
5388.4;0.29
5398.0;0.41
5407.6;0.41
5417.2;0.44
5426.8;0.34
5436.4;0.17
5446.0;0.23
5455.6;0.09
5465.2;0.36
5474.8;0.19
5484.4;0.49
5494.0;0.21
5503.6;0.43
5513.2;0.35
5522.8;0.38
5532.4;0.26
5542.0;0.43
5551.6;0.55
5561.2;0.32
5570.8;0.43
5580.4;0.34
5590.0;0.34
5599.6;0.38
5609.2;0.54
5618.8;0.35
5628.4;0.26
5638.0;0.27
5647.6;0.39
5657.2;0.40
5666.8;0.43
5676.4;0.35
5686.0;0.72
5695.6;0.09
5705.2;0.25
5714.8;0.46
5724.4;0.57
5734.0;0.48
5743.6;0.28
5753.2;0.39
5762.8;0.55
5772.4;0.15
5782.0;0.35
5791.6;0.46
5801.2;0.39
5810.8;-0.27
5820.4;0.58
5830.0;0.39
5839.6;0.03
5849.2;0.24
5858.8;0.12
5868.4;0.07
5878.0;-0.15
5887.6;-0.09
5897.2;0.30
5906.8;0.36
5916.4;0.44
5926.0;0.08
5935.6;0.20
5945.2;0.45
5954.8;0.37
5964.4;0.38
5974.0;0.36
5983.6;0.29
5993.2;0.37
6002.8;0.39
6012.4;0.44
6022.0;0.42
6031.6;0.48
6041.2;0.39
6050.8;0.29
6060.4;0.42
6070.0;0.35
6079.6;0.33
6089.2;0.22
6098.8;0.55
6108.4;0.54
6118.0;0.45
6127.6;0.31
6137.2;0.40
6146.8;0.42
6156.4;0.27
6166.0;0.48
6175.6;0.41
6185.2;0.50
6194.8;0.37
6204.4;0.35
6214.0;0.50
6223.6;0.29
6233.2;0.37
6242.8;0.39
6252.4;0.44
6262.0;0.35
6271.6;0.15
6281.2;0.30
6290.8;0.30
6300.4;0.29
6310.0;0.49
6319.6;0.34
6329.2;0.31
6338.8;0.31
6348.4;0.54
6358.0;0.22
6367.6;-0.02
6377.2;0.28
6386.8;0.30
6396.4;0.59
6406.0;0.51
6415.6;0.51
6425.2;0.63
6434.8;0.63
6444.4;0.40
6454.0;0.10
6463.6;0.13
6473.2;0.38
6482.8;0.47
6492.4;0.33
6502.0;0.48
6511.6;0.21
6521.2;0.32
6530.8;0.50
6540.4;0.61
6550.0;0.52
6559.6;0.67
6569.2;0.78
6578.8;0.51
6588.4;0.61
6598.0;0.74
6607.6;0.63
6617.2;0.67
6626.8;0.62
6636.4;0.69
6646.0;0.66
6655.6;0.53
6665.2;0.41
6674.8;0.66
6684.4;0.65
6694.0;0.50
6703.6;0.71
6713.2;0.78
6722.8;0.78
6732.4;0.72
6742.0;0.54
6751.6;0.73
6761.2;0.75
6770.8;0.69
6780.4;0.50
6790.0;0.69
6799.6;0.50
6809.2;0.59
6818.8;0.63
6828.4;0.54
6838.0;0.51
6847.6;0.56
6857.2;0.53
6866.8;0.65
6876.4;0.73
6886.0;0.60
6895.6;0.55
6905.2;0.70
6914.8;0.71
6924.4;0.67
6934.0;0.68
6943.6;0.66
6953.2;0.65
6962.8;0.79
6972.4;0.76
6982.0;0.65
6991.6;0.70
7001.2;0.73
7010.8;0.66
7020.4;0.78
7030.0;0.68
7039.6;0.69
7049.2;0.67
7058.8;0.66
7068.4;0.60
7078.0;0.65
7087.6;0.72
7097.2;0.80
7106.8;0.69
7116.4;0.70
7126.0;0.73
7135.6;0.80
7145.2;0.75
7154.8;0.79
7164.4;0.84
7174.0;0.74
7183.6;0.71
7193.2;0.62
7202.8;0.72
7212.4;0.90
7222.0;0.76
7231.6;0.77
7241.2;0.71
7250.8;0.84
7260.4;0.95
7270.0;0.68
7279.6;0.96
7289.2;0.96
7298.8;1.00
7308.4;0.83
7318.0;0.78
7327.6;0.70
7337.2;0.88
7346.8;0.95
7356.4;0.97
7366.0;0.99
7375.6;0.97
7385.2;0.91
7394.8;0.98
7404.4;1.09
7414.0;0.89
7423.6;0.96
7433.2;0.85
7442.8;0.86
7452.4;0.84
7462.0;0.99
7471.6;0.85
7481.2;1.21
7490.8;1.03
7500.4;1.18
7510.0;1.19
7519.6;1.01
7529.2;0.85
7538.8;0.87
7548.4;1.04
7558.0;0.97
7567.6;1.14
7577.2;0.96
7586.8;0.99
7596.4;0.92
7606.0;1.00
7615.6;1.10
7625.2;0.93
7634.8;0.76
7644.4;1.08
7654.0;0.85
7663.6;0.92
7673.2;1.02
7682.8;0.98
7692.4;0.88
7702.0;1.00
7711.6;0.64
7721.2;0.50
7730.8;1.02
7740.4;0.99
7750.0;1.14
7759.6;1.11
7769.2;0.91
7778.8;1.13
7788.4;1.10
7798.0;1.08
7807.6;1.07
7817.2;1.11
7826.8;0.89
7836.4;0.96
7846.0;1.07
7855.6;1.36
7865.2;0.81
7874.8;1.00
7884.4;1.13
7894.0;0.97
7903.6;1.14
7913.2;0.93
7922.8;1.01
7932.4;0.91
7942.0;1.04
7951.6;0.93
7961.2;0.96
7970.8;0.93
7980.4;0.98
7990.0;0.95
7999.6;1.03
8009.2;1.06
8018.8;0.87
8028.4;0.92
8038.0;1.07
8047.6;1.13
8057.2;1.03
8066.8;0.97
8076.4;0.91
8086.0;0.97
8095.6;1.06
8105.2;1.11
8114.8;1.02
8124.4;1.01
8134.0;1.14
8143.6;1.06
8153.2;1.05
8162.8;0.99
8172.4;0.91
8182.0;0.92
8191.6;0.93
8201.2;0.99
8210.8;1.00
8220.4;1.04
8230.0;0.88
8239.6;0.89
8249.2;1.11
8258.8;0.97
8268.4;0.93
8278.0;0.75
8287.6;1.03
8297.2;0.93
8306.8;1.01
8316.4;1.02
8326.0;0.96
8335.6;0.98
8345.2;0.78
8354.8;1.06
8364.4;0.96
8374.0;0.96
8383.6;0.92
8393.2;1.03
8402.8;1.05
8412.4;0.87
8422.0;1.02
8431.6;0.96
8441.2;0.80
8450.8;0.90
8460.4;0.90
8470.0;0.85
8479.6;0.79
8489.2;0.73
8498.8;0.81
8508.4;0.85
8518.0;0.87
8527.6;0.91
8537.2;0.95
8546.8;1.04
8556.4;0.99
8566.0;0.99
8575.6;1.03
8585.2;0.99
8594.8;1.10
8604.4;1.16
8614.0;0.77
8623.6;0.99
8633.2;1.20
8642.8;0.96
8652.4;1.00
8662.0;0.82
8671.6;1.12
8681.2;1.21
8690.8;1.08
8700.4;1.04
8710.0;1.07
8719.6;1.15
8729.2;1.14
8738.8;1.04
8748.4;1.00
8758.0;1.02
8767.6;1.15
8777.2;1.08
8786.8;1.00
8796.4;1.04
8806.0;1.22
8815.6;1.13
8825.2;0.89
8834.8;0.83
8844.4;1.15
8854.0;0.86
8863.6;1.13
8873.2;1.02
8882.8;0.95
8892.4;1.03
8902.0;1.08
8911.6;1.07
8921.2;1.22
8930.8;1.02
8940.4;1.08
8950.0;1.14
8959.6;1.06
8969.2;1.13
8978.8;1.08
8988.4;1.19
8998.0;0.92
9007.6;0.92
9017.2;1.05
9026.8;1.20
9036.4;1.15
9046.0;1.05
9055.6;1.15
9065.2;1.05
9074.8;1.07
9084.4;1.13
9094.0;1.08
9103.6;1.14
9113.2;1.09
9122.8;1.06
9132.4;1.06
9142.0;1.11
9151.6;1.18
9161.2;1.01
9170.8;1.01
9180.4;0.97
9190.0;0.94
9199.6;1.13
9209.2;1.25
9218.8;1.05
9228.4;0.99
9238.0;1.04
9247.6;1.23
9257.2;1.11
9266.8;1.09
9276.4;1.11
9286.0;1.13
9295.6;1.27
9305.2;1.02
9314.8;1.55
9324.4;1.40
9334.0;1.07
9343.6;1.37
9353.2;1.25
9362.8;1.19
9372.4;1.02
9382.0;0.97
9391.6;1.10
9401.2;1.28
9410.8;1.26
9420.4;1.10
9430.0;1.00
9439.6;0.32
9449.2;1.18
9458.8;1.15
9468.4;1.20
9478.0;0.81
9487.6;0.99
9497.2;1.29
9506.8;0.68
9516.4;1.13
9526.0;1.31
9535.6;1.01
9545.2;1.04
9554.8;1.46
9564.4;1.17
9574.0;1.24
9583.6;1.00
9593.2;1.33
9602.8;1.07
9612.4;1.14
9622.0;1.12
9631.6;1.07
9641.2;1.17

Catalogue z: 0.64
